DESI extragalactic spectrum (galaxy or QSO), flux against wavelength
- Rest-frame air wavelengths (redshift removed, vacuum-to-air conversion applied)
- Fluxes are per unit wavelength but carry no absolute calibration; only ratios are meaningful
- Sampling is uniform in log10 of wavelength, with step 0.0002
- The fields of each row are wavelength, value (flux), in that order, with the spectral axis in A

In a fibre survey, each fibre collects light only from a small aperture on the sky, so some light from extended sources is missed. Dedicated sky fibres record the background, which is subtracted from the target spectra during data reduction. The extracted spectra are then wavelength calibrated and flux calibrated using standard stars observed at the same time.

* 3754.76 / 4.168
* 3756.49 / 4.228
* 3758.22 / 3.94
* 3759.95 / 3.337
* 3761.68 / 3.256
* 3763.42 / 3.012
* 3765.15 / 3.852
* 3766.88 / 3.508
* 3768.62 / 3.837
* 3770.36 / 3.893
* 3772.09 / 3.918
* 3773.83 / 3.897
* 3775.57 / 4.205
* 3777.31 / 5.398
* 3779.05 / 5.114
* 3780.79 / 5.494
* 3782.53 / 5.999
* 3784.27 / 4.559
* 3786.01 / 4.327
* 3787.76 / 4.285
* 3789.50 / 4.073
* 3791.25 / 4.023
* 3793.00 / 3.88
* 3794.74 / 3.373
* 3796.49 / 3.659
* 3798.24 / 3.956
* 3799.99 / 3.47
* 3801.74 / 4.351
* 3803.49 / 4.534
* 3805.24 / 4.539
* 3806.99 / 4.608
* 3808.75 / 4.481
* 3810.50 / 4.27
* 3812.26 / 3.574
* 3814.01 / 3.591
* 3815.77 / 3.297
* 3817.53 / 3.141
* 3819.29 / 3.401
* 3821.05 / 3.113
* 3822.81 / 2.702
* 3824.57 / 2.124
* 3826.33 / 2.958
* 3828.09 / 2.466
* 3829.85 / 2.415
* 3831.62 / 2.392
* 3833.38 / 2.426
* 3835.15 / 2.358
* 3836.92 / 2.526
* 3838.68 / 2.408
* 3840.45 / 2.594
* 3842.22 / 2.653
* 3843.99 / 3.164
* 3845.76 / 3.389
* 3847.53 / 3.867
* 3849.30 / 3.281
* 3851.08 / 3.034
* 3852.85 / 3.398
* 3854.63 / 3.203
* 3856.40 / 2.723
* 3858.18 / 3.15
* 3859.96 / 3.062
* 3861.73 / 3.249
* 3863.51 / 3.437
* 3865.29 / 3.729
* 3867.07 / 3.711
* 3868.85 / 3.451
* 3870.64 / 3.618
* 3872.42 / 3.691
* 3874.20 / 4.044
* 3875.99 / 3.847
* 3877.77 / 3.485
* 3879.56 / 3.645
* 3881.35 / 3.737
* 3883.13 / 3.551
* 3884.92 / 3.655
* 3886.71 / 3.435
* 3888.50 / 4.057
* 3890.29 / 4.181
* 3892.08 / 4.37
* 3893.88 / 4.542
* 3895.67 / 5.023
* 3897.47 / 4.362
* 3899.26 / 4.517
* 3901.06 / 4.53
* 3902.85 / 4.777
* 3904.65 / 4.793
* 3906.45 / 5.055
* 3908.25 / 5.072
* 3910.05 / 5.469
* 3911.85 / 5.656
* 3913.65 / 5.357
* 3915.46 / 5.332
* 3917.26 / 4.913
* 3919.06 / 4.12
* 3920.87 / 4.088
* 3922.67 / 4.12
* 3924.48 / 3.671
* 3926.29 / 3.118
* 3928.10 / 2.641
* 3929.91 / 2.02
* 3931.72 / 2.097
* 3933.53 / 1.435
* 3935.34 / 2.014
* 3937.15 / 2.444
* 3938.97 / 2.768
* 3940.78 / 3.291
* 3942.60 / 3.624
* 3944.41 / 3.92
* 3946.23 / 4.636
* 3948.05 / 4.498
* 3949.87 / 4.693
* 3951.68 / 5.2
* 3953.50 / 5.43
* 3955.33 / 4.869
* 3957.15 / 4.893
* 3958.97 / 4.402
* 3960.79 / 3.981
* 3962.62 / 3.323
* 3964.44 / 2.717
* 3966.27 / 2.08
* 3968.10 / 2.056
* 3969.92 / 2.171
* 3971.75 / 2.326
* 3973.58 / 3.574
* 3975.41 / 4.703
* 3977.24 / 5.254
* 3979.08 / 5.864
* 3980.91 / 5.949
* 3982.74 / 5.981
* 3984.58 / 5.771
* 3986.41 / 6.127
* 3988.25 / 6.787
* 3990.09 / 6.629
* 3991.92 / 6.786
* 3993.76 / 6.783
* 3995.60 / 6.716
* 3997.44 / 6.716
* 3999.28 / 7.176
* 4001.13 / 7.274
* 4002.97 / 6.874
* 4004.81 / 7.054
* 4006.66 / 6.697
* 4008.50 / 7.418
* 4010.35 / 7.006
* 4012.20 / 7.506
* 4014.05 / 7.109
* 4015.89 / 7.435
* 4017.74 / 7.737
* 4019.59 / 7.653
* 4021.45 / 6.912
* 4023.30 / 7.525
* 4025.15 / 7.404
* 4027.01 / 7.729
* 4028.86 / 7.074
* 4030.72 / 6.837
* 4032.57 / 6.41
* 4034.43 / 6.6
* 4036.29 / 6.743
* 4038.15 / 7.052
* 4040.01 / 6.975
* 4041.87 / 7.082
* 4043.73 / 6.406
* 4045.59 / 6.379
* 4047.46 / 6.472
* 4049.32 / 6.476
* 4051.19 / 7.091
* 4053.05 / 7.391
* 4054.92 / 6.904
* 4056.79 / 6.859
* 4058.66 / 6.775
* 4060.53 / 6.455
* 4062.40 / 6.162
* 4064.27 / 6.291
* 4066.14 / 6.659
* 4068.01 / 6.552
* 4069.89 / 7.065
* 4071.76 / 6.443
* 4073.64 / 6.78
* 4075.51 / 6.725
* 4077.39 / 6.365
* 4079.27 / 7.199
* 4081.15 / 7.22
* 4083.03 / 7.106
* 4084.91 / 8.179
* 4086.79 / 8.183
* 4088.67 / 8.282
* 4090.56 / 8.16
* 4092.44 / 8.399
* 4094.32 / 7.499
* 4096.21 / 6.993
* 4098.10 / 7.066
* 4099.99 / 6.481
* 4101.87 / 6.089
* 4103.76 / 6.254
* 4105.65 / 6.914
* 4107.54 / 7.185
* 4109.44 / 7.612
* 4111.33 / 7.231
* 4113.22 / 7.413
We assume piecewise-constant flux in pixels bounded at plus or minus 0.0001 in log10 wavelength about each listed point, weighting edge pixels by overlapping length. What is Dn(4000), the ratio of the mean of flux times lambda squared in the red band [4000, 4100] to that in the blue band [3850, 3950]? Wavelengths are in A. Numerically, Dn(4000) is 2.00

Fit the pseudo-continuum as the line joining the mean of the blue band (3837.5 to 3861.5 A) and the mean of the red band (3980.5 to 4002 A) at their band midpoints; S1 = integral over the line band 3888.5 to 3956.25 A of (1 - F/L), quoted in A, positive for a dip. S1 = 9.3 A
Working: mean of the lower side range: 3.07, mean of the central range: 4.12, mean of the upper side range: 6.57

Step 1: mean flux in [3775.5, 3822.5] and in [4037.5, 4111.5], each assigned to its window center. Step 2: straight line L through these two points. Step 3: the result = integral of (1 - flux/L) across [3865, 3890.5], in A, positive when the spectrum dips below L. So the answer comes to 6.44 A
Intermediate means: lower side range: 4.15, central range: 3.71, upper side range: 6.98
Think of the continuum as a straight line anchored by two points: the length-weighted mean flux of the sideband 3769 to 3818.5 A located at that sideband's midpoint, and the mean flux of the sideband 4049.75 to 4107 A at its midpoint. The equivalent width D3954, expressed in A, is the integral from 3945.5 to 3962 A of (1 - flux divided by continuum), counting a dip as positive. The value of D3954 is 3.06 A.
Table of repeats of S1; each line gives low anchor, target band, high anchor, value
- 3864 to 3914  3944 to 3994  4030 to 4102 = 7.4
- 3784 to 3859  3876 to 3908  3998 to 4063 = 2.7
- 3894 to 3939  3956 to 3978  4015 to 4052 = 7.6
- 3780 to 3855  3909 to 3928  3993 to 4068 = 2.3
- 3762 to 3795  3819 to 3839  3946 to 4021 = 8.7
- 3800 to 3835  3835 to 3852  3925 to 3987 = 2.5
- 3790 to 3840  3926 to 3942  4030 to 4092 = 8.4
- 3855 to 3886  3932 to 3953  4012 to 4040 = 7.0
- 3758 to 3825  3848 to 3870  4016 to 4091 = 6.7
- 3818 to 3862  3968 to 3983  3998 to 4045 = 4.5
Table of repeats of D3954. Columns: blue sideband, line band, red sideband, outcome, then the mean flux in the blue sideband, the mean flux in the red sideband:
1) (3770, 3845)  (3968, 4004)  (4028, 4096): 2.1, 3.66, 6.98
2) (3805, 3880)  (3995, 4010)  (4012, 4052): -1.3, 3.25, 7.02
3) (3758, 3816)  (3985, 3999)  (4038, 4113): -1.1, 4.11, 6.99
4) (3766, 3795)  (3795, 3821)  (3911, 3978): 2.3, 4.36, 3.71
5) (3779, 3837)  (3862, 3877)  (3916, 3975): -0.3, 3.68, 3.5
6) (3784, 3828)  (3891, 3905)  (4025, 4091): 0.9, 3.74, 6.94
